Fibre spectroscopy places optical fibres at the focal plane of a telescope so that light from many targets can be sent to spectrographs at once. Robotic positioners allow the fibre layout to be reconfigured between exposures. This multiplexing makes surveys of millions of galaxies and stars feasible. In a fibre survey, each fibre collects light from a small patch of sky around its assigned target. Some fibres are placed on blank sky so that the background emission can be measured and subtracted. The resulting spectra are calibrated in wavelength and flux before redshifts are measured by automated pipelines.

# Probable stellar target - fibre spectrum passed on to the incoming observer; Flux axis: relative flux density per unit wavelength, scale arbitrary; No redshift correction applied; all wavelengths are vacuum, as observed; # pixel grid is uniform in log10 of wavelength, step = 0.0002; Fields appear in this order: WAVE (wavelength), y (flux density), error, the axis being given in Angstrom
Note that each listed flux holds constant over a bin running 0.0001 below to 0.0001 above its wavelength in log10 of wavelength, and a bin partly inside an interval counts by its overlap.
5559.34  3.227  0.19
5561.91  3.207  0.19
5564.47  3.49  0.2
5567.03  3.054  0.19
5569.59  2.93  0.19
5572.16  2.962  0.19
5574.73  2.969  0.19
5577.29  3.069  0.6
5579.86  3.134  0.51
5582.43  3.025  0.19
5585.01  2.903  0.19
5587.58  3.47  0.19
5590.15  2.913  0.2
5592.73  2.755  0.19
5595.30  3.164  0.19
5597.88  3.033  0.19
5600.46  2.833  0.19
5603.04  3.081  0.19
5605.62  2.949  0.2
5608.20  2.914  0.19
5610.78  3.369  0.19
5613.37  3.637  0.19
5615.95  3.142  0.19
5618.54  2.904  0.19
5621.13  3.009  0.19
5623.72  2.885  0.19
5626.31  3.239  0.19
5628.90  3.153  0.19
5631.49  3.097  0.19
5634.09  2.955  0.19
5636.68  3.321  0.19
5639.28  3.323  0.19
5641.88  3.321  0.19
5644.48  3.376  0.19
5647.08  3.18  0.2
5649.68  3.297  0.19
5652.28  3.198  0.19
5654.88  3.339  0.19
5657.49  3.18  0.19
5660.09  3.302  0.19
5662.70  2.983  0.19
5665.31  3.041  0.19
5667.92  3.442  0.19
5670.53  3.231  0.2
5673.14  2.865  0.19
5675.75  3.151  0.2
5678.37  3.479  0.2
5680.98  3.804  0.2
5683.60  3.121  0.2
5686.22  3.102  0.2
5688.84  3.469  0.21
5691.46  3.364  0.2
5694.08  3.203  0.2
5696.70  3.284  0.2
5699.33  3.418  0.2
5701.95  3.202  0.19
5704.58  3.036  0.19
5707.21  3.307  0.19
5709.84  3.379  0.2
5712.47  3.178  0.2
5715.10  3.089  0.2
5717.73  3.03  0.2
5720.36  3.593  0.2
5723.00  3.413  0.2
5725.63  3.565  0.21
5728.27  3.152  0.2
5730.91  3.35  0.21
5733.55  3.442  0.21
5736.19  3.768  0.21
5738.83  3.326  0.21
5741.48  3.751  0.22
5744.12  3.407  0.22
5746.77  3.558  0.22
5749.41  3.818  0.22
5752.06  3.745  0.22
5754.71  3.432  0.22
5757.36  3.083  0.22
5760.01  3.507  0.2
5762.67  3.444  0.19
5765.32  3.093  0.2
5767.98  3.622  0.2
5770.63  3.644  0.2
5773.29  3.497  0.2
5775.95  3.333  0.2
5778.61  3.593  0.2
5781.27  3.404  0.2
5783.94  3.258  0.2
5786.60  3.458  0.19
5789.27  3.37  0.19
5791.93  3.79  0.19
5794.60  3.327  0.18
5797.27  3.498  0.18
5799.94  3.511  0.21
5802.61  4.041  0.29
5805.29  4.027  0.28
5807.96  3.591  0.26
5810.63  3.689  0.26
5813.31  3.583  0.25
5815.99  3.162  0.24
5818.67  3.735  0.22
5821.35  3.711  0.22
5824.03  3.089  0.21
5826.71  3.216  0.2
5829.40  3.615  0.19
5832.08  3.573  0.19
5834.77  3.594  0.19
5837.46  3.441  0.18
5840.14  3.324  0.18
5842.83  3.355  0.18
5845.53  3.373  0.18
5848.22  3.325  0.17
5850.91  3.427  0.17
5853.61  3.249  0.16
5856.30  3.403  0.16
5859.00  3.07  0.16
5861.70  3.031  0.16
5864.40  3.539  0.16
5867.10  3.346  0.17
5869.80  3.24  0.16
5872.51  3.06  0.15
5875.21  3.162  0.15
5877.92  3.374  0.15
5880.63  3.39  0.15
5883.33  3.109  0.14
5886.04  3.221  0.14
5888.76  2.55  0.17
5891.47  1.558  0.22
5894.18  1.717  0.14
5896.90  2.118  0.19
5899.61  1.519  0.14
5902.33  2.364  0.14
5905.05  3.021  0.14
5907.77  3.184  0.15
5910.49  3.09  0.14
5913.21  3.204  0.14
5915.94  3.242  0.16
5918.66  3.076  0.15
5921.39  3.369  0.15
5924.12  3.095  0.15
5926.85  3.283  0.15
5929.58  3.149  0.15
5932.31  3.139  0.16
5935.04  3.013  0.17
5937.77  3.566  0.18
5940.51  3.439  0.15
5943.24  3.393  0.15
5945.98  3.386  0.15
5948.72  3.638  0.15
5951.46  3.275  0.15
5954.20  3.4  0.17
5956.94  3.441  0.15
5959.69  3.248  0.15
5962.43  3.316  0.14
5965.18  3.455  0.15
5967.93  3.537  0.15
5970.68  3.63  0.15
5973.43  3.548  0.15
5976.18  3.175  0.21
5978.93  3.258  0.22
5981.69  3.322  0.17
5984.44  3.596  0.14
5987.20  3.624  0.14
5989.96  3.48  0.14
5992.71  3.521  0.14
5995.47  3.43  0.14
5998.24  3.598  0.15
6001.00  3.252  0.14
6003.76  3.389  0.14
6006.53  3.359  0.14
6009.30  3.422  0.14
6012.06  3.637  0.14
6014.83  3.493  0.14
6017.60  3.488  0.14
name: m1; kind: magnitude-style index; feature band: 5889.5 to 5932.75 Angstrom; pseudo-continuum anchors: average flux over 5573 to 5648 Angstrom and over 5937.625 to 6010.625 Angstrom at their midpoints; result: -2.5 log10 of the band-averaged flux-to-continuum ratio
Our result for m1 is 0.22 mag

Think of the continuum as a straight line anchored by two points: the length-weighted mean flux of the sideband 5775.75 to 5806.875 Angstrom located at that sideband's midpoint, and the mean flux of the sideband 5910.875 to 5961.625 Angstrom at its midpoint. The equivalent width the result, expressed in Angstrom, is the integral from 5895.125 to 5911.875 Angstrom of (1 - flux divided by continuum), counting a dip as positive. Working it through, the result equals 4.1 Angstrom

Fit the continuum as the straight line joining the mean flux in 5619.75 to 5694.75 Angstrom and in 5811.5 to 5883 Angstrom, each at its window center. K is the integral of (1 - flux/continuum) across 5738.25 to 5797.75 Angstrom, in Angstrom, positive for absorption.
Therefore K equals -3.2 Angstrom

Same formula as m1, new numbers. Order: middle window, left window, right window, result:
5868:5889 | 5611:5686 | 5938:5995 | 0.07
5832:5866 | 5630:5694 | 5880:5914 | -0.22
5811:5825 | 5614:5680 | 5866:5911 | -0.21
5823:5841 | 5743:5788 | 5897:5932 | -0.06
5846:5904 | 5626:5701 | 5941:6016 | 0.16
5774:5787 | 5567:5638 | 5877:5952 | -0.13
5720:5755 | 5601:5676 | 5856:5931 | -0.15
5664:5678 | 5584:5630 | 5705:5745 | 0.02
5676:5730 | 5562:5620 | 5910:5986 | -0.05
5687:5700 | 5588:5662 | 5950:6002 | -0.05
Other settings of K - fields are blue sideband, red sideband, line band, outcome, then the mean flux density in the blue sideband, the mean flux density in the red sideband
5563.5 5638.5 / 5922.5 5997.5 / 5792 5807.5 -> -2.1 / 3.08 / 3.39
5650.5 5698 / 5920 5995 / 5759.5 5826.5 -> -4.2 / 3.25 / 3.38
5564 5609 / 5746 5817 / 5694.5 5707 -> 0.3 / 3.03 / 3.52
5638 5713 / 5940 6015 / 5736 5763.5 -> -1.8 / 3.26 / 3.44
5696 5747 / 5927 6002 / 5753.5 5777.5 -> -0.3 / 3.36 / 3.4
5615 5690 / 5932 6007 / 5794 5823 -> -2.8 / 3.2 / 3.41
